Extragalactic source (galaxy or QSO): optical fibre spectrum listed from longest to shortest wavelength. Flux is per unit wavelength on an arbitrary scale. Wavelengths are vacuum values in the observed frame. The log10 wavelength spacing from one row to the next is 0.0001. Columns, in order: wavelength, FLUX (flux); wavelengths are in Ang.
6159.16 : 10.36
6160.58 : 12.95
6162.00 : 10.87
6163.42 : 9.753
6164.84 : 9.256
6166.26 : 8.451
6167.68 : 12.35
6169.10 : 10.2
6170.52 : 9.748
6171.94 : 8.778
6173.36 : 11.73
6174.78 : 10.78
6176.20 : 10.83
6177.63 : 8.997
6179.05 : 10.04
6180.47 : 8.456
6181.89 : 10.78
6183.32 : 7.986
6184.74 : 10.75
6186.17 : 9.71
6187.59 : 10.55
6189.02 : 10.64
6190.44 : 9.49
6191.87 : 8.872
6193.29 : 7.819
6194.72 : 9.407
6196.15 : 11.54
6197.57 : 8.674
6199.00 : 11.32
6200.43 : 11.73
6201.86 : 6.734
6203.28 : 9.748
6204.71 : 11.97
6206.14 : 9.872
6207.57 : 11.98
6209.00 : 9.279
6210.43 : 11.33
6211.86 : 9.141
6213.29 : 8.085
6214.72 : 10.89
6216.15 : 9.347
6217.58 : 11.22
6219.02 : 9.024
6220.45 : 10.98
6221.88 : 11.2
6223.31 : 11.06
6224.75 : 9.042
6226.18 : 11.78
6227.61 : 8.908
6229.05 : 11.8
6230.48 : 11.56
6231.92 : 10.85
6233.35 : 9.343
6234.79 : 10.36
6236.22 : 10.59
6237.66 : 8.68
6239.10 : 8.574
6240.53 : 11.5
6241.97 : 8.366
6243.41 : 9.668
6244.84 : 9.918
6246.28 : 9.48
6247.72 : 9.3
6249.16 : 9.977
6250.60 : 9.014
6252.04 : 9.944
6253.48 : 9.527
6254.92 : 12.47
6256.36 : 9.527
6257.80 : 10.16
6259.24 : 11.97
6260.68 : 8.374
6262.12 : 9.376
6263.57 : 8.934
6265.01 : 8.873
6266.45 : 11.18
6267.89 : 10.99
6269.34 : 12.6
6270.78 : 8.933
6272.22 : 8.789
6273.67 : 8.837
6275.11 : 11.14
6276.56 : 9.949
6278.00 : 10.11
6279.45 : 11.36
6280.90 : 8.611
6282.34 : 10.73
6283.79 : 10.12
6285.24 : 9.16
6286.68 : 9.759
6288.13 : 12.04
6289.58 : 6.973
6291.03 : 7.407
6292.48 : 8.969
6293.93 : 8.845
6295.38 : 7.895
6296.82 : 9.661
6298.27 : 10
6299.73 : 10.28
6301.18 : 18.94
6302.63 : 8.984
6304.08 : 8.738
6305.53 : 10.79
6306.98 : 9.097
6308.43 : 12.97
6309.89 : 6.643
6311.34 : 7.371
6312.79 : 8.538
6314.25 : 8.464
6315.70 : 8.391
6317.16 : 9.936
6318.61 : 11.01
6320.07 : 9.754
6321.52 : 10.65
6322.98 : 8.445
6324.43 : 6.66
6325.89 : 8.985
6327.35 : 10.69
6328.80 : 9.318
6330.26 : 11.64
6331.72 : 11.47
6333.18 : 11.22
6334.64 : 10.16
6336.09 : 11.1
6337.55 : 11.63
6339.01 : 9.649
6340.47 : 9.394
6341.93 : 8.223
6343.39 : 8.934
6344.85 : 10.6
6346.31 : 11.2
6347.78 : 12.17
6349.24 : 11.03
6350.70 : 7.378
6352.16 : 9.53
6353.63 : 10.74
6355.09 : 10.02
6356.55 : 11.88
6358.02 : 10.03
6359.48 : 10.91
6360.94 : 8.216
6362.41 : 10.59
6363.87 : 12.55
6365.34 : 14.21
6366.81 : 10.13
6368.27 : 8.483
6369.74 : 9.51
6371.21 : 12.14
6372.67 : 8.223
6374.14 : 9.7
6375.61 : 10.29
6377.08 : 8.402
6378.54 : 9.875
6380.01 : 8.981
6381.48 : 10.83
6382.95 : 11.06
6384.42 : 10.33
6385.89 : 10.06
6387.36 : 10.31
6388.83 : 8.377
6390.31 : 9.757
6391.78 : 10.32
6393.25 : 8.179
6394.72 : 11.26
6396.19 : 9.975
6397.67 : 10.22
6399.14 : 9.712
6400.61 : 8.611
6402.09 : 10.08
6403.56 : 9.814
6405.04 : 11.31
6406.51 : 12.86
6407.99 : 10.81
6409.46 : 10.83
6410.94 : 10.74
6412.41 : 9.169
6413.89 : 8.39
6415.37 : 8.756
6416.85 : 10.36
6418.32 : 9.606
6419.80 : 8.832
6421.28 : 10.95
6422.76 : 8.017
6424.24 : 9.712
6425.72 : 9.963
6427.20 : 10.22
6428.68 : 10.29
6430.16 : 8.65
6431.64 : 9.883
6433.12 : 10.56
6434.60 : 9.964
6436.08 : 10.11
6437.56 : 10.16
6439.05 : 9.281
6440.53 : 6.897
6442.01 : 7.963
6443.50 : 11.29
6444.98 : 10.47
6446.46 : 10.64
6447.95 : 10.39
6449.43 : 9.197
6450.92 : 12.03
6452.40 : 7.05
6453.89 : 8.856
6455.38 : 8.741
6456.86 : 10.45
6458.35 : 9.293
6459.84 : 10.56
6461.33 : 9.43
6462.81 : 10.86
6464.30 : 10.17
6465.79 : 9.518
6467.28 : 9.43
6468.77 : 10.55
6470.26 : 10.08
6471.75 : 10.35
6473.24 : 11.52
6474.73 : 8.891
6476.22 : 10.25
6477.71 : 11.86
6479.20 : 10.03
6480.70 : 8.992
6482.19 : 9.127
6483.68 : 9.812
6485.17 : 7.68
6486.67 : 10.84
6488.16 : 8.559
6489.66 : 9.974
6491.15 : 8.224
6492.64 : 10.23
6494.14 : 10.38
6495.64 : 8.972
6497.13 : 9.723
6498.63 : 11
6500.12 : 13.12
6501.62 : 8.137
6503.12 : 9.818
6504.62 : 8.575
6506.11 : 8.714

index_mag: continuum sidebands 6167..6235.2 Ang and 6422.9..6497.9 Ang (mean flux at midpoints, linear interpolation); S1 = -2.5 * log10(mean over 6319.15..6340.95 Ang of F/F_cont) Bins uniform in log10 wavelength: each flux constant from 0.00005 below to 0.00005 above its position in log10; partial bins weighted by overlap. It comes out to -0.01 mag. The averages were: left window 10.1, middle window 10.1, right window 9.75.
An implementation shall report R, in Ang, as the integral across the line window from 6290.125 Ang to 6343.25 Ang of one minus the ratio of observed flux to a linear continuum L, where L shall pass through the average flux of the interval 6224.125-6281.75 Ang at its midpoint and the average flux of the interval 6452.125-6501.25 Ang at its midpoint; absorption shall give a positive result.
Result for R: 1.1 Ang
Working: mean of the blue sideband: 10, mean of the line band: 9.76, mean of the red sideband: 9.85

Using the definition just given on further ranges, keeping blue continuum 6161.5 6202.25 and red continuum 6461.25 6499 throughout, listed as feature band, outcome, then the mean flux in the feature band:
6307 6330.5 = 1.4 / 9.29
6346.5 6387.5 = -1.7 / 10.3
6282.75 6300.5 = 1.0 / 9.31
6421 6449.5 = 0.4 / 9.72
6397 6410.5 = -0.8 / 10.5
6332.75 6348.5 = -0.8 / 10.4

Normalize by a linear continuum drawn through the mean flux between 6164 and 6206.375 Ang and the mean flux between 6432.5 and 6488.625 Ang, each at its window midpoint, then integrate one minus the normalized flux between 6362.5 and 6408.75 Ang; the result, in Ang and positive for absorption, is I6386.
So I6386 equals -1.8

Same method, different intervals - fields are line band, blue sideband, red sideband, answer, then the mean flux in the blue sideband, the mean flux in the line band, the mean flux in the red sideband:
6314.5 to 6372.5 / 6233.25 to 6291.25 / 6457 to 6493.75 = -2.0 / 9.85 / 10.2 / 9.86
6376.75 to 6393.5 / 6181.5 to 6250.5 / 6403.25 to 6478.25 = 0.3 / 10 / 9.78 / 9.92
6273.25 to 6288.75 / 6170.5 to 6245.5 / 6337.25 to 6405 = -0.2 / 10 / 10.2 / 10.1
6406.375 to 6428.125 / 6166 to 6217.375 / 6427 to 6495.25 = -0.2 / 9.97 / 9.87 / 9.77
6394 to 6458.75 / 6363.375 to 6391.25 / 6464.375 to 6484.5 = 1.7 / 10.1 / 9.83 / 10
